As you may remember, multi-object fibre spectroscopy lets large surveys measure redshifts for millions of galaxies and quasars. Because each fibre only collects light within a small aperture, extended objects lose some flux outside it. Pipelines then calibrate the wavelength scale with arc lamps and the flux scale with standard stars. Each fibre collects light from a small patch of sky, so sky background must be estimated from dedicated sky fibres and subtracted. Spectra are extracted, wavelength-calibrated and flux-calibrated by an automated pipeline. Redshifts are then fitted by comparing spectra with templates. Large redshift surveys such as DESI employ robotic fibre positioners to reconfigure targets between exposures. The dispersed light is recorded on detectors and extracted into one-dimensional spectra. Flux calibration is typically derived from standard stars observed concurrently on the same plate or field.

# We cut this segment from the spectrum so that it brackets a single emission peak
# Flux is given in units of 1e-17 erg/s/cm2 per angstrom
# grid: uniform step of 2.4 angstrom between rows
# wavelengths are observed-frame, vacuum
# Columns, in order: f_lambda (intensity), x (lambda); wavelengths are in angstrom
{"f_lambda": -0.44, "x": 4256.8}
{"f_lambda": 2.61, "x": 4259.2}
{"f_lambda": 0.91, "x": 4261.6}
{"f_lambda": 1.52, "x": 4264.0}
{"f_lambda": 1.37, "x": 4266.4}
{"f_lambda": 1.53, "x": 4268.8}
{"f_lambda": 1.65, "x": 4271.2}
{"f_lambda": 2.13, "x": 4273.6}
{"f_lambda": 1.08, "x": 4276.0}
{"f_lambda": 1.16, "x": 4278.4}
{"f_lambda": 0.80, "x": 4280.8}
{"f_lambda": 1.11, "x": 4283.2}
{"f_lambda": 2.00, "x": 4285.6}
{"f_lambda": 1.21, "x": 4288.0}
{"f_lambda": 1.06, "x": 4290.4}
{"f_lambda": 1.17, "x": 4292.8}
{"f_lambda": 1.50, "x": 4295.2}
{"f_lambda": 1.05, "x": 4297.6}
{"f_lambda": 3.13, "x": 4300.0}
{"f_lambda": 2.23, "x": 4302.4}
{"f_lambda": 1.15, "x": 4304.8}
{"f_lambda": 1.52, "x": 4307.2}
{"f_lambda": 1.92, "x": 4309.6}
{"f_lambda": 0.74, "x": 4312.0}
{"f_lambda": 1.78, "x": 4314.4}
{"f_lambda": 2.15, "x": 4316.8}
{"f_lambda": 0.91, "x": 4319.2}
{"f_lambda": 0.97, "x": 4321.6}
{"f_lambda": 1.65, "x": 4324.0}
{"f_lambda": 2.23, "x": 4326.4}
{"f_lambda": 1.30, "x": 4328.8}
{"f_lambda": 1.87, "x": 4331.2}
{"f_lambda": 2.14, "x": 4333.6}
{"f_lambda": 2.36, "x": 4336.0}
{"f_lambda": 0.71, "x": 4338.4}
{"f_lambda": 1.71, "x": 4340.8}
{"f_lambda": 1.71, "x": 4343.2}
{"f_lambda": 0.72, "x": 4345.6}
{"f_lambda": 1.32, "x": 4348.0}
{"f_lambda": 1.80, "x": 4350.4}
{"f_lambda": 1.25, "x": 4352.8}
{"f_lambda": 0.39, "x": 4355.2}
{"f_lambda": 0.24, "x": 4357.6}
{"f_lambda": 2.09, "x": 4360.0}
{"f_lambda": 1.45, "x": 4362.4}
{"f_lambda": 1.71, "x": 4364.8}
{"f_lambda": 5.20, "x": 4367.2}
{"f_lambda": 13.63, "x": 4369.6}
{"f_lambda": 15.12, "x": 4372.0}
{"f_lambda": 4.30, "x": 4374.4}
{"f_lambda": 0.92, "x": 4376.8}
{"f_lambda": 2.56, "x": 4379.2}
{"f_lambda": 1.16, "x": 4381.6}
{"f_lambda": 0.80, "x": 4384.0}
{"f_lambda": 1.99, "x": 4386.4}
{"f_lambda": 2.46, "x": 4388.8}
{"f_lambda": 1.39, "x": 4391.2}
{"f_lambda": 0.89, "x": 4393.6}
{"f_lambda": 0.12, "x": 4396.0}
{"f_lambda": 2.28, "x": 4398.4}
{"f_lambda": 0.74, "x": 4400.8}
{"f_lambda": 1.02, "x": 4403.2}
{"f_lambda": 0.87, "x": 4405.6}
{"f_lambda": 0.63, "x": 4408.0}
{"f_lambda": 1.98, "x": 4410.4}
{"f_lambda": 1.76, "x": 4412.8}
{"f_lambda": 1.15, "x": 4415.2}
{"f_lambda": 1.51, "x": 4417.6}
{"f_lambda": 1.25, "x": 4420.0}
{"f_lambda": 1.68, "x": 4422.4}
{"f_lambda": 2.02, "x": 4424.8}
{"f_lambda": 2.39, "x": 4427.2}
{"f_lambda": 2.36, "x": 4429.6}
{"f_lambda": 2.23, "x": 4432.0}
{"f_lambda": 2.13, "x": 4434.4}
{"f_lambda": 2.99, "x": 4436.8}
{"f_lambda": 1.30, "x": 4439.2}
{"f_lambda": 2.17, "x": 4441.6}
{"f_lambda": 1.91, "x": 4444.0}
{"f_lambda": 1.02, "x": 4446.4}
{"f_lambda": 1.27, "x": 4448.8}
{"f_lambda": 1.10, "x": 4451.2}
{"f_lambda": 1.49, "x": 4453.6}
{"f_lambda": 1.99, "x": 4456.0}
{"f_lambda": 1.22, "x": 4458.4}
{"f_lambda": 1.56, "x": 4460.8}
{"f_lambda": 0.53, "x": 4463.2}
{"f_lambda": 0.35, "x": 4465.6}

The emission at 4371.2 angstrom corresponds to [O II] 3727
